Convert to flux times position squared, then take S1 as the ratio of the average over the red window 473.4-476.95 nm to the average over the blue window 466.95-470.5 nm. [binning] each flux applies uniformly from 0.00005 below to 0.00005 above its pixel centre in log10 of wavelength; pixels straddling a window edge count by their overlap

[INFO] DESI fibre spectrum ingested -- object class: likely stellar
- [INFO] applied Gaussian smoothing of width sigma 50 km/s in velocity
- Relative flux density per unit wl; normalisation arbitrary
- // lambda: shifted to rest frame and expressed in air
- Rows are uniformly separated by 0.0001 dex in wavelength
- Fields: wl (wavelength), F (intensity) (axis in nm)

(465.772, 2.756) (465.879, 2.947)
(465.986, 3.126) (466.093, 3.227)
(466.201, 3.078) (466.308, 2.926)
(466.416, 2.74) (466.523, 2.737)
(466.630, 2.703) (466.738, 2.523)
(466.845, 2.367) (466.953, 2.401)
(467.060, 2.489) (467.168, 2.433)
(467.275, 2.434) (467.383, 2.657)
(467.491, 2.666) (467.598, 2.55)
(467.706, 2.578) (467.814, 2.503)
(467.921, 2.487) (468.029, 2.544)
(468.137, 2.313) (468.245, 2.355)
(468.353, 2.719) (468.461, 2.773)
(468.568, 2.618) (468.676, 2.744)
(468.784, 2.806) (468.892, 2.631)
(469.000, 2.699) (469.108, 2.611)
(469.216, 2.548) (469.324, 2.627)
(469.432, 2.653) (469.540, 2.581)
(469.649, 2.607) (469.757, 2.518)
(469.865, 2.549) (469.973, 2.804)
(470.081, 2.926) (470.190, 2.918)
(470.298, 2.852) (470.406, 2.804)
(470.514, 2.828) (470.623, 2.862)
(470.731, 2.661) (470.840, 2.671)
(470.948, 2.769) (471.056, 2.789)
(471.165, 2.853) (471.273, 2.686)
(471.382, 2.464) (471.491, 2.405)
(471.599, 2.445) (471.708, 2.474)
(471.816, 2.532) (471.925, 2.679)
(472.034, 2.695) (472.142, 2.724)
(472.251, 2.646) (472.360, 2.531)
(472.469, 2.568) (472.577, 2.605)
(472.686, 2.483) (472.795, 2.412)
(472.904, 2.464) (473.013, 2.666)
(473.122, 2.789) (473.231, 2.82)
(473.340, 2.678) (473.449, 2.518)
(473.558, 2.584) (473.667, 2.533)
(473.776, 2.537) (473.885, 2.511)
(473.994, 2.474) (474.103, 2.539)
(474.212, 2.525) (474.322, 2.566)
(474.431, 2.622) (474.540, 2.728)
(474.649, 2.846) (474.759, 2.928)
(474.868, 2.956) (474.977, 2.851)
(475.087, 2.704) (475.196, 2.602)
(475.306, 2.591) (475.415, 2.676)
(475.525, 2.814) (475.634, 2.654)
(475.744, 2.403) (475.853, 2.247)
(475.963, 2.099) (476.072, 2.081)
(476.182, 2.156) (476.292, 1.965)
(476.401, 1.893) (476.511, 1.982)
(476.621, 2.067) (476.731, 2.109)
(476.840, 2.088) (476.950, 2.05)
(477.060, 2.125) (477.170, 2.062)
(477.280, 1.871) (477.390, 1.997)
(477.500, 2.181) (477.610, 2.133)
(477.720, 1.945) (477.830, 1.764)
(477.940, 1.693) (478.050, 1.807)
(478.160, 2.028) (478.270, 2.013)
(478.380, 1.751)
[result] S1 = 1.0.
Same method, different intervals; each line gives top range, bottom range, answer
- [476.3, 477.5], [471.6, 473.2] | 0.80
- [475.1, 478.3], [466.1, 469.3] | 0.85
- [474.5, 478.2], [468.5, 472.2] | 0.87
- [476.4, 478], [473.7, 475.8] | 0.76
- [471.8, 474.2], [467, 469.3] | 1.02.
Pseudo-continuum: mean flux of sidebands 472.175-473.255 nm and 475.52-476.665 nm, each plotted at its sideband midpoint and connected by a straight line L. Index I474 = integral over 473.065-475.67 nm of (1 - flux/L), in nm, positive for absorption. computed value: -0.30 nm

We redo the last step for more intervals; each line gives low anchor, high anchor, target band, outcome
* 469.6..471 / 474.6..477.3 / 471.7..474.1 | -0.02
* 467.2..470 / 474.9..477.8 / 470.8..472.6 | -0.12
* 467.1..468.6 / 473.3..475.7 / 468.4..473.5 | -0.13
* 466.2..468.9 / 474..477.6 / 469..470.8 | -0.13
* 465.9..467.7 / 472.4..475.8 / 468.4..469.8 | 0.01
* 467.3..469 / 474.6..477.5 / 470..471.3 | -0.15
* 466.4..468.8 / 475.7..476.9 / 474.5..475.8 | -0.34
